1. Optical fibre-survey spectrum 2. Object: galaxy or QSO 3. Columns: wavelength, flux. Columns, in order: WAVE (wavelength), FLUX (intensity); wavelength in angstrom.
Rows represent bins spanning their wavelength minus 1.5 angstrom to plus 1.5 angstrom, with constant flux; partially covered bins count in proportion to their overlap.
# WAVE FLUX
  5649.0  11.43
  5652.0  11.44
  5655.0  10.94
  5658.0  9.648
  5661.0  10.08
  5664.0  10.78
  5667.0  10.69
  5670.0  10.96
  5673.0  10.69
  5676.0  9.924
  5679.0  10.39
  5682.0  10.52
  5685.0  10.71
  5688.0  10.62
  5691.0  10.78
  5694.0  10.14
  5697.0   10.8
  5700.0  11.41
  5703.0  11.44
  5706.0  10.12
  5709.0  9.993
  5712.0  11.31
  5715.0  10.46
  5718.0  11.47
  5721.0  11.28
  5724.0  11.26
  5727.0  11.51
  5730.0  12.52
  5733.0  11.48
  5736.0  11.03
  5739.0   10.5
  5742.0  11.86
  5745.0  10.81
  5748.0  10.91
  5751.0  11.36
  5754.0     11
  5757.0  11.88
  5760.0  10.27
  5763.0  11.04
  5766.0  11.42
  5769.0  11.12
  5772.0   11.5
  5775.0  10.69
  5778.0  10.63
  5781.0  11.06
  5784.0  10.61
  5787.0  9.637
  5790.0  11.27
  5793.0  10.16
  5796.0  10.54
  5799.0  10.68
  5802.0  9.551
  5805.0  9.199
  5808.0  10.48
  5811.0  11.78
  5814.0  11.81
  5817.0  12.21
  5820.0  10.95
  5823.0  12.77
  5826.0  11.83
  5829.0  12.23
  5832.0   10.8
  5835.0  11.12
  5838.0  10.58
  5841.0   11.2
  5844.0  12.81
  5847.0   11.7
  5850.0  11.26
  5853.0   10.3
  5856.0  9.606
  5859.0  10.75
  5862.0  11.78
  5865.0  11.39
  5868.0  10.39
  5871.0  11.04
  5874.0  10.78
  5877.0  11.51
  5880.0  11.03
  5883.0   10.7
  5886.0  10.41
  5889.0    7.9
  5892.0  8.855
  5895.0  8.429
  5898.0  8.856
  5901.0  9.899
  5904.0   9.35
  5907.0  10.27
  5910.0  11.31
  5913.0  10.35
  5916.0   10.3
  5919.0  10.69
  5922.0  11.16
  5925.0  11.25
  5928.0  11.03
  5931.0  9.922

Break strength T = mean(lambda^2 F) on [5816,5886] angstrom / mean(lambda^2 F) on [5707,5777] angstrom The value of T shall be 1.0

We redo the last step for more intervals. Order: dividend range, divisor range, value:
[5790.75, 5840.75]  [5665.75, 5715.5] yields 1.08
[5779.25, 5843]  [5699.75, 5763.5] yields 1.02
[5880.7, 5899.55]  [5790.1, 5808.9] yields 0.94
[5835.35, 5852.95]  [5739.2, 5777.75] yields 1.05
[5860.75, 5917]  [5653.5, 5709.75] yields 1.04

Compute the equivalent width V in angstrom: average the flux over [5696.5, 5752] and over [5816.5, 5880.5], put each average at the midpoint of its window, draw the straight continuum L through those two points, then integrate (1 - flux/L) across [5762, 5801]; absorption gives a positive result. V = 1.5 angstrom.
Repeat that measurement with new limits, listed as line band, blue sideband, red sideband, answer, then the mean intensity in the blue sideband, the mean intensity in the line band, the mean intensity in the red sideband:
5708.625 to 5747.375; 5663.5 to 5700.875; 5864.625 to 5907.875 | -2.7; 10.6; 11.2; 10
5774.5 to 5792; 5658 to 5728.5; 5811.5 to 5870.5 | 0.7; 10.7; 10.6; 11.3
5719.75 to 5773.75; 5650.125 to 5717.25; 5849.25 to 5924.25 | -3.7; 10.6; 11.3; 10.3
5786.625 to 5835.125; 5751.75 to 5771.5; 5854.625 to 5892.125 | -0.7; 11.1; 11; 10.5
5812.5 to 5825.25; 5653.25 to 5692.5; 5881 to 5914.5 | -2.5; 10.5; 11.9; 9.69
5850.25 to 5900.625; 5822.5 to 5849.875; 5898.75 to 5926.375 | 3.6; 11.6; 10.3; 10.5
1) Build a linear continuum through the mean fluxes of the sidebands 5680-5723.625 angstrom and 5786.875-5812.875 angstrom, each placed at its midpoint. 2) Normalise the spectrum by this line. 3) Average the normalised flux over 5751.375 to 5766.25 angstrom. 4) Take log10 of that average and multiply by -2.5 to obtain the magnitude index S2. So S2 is -0.05 mag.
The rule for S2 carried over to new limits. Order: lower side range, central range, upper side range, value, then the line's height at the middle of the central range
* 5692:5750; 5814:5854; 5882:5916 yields -0.14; 10.2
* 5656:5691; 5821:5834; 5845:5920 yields -0.14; 10.4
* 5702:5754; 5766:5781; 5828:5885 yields 0.01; 11.1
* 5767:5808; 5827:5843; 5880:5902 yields -0.13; 10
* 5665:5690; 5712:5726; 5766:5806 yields -0.06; 10.6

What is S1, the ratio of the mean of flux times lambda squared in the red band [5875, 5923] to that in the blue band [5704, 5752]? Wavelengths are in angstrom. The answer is 1.0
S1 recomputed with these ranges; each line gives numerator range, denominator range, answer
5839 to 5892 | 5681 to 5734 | 1.04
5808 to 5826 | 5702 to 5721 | 1.13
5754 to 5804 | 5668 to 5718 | 1.04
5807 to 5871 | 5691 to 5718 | 1.10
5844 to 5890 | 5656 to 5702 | 1.09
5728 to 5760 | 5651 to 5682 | 1.10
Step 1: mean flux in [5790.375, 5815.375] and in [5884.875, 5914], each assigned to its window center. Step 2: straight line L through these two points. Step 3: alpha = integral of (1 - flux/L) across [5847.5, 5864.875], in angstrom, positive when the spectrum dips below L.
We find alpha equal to -1.5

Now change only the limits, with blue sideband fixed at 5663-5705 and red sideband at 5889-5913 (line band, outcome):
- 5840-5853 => -2.4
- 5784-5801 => -0.6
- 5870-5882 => -1.8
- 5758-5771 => -1.0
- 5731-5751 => -1.5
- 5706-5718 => -0.1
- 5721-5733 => -1.4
